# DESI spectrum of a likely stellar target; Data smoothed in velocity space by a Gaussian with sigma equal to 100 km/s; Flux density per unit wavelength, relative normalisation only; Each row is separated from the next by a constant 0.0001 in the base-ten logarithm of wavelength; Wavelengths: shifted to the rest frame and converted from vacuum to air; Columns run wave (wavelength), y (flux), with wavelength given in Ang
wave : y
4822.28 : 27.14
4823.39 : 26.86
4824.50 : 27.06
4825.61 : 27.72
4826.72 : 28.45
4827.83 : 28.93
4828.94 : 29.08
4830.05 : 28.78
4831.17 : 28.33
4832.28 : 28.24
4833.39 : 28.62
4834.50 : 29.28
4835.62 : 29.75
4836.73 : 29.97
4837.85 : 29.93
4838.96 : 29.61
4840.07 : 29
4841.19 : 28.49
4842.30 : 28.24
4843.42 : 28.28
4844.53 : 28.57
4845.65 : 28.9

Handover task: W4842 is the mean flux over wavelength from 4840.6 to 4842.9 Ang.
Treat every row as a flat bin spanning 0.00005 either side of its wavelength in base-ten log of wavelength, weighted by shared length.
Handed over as 28.3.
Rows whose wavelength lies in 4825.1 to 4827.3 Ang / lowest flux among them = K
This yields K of 27.72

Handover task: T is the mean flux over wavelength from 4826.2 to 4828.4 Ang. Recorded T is 28.7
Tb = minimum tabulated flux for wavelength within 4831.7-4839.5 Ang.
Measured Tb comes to 28.24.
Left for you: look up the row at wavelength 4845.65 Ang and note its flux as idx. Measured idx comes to 28.9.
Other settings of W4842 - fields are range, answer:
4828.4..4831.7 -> 28.7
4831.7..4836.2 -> 29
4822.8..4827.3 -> 27.6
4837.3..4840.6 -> 29.6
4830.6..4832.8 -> 28.2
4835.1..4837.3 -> 29.8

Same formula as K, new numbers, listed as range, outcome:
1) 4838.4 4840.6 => 29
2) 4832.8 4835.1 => 28.62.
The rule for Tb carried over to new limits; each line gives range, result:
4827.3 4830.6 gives 28.78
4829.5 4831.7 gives 28.33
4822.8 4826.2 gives 26.86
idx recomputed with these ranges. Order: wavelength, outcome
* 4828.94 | 29.08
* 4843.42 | 28.28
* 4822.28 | 27.14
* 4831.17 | 28.33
